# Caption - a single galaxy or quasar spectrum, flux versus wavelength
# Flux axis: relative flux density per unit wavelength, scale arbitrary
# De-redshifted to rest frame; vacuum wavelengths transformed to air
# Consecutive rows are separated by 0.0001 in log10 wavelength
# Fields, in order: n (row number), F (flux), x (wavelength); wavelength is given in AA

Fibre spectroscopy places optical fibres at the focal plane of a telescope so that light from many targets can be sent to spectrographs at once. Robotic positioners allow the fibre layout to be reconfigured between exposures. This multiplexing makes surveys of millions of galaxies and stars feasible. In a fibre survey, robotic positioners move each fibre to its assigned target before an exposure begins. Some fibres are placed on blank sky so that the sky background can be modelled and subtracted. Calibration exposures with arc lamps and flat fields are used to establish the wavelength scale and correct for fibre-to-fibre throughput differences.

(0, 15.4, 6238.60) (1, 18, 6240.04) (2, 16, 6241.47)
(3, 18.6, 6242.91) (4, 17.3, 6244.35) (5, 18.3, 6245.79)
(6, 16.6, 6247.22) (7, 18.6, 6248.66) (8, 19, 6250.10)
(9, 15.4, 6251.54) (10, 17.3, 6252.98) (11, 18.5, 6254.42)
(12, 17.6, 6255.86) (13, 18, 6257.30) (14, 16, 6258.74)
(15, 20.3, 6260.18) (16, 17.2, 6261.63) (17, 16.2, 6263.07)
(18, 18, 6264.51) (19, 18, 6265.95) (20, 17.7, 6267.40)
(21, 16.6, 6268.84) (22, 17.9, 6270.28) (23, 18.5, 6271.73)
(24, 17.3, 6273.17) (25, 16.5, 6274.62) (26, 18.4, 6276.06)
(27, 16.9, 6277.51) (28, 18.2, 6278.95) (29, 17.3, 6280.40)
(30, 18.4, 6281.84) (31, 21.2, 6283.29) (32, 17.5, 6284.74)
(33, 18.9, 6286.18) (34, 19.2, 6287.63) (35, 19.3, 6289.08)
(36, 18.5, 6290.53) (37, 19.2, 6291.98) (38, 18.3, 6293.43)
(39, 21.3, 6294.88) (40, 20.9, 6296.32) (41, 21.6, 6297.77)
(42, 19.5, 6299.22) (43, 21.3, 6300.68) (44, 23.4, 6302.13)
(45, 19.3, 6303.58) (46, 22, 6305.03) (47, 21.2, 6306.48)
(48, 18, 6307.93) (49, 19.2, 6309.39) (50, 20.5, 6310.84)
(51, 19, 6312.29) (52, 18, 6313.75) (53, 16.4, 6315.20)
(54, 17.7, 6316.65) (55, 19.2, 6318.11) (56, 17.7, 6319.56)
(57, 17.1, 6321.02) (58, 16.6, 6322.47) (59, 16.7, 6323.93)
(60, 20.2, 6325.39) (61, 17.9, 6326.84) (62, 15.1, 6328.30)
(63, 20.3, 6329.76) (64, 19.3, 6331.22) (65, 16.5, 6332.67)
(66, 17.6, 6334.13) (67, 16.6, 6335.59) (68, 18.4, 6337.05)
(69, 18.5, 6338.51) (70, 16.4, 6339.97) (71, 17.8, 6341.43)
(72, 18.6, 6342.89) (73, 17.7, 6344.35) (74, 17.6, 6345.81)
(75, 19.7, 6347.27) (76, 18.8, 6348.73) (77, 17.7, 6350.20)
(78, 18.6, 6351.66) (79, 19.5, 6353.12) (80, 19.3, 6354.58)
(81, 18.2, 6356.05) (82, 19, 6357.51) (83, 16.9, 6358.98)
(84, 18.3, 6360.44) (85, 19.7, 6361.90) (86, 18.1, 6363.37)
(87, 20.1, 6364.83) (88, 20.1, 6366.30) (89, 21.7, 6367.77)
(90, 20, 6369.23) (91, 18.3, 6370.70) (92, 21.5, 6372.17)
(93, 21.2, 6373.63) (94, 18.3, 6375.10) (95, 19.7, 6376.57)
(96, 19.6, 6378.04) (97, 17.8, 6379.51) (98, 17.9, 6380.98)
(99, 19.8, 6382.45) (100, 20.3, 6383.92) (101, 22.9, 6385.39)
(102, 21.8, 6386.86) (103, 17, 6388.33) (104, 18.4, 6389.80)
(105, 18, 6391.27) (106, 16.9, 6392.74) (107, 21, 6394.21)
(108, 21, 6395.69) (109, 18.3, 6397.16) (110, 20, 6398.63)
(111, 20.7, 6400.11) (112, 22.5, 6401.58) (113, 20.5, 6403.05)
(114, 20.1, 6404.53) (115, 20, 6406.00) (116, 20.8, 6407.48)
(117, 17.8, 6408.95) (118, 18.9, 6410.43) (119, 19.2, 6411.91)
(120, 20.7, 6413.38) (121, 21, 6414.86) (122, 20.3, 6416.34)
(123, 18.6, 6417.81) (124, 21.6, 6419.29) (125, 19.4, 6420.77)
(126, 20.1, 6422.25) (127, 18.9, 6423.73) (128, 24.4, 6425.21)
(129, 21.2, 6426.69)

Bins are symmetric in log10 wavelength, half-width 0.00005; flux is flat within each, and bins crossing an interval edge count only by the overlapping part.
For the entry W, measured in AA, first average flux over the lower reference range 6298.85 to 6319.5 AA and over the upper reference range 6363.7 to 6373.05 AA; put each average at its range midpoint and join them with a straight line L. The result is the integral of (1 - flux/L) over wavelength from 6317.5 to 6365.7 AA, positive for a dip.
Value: 4.22 AA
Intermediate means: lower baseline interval 19.6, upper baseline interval 20.2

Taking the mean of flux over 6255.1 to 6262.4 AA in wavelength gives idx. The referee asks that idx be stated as 17.8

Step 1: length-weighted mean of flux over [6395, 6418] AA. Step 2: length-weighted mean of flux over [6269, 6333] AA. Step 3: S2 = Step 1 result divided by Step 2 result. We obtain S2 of 1.07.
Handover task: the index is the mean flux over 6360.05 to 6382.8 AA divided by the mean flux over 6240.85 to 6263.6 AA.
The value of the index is 1.11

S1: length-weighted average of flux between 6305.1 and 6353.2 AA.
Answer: 18.2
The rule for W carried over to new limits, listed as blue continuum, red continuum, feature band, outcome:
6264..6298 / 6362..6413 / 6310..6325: 0.78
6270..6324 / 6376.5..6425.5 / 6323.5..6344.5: 1.52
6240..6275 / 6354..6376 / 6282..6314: -2.84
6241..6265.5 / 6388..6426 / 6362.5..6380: -0.34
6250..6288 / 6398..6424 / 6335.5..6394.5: 1.13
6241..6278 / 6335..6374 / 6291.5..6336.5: -1.66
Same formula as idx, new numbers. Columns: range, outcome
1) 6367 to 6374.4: 20.5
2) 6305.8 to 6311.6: 19.7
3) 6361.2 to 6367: 19.5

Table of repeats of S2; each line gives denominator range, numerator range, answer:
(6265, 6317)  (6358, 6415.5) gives 1.04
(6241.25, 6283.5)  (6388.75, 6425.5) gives 1.12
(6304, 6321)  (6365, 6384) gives 1.04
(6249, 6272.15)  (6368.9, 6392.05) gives 1.11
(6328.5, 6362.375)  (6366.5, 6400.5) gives 1.08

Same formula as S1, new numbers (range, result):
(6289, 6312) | 20.2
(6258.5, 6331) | 18.7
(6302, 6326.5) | 18.8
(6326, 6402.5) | 19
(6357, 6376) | 19.5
